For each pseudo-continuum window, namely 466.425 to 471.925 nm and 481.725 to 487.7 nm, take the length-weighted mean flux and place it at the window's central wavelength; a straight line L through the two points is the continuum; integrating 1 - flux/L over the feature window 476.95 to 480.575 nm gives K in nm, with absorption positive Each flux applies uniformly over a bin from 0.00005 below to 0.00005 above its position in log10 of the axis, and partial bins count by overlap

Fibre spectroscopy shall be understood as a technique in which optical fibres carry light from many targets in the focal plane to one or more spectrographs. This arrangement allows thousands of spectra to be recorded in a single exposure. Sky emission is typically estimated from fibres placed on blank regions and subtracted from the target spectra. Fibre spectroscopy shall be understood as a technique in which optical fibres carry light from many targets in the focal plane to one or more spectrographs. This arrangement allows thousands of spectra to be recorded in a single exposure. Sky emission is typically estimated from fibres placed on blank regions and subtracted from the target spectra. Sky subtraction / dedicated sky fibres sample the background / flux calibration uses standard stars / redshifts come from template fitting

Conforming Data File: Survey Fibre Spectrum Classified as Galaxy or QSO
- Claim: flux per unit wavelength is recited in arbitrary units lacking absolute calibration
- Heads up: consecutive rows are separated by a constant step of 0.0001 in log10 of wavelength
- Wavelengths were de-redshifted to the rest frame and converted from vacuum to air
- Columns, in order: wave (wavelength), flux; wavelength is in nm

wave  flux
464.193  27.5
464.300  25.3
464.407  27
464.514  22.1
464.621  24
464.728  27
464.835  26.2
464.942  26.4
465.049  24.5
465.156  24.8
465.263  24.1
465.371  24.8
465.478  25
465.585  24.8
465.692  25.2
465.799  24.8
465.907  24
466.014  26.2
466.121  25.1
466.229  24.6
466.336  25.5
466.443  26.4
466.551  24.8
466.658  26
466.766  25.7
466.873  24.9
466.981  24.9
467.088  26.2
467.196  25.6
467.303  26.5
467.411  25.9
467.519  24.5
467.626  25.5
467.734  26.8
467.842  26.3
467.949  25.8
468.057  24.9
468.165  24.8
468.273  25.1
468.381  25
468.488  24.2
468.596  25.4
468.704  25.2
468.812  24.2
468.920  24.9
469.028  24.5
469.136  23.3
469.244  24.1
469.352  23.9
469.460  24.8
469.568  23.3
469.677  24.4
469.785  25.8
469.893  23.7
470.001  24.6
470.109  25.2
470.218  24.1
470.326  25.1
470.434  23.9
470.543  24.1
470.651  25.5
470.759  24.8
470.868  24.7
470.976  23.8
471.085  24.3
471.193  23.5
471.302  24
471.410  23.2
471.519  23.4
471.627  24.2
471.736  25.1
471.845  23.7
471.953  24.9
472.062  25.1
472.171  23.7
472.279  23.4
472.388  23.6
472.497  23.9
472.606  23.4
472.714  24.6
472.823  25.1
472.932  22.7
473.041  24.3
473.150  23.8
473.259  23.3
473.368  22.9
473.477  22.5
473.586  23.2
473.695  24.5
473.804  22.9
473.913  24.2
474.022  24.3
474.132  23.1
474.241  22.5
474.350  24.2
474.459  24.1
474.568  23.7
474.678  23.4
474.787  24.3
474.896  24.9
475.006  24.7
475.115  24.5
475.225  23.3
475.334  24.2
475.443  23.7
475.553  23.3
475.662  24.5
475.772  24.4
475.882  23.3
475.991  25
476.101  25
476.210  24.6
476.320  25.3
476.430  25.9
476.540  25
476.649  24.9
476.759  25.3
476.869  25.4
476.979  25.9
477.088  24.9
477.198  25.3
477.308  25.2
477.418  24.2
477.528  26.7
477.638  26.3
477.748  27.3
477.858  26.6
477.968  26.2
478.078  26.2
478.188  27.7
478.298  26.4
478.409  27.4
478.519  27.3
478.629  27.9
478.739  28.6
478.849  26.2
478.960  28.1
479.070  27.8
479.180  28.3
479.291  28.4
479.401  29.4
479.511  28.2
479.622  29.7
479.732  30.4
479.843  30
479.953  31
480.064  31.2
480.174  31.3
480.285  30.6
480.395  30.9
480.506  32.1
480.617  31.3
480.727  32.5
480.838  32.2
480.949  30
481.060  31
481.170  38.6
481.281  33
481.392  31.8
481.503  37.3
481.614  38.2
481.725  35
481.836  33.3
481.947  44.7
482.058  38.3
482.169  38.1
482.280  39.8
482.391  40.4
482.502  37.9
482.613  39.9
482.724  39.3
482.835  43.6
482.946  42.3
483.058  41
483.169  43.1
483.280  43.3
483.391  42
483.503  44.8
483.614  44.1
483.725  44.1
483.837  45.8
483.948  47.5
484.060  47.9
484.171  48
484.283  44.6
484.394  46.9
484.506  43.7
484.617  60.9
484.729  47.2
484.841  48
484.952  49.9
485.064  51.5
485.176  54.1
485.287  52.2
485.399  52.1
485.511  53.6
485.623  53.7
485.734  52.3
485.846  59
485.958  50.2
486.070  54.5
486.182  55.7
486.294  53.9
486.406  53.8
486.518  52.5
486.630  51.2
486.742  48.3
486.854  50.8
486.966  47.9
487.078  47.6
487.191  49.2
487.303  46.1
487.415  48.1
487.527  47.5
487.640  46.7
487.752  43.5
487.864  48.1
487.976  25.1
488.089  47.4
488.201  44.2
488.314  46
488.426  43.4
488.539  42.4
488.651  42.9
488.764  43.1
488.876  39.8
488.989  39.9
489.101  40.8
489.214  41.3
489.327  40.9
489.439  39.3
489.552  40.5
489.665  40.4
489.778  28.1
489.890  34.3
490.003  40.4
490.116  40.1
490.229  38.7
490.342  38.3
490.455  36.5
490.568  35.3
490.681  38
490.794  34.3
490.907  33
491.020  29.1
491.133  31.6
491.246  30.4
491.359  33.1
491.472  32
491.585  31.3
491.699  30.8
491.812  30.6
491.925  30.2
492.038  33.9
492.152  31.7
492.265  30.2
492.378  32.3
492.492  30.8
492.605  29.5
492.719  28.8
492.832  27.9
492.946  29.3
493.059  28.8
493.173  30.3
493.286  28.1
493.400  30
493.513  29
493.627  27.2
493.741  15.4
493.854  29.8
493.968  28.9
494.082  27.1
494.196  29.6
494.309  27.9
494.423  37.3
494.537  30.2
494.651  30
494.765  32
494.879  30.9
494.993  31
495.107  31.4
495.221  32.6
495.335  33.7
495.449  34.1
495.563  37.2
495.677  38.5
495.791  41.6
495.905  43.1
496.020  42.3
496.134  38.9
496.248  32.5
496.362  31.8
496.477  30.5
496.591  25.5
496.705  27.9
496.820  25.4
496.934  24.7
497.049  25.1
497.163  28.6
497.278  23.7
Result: 0.994 nm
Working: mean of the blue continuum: 24.8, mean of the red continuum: 47.1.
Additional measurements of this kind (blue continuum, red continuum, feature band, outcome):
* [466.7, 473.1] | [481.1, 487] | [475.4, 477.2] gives 0.50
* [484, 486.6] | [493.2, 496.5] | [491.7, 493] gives 0.24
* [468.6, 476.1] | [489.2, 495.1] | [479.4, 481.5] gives -0.32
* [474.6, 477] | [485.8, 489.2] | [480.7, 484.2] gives -0.22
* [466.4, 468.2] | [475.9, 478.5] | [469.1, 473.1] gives 0.23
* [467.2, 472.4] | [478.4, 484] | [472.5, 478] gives 0.96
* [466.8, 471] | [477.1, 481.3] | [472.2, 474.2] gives 0.22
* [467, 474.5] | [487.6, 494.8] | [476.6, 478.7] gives 0.12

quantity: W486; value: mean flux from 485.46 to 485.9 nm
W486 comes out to 54.7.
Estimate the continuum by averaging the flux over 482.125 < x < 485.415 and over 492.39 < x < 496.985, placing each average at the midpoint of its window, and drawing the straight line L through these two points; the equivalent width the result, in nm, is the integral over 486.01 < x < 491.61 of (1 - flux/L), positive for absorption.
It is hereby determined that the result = -0.40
